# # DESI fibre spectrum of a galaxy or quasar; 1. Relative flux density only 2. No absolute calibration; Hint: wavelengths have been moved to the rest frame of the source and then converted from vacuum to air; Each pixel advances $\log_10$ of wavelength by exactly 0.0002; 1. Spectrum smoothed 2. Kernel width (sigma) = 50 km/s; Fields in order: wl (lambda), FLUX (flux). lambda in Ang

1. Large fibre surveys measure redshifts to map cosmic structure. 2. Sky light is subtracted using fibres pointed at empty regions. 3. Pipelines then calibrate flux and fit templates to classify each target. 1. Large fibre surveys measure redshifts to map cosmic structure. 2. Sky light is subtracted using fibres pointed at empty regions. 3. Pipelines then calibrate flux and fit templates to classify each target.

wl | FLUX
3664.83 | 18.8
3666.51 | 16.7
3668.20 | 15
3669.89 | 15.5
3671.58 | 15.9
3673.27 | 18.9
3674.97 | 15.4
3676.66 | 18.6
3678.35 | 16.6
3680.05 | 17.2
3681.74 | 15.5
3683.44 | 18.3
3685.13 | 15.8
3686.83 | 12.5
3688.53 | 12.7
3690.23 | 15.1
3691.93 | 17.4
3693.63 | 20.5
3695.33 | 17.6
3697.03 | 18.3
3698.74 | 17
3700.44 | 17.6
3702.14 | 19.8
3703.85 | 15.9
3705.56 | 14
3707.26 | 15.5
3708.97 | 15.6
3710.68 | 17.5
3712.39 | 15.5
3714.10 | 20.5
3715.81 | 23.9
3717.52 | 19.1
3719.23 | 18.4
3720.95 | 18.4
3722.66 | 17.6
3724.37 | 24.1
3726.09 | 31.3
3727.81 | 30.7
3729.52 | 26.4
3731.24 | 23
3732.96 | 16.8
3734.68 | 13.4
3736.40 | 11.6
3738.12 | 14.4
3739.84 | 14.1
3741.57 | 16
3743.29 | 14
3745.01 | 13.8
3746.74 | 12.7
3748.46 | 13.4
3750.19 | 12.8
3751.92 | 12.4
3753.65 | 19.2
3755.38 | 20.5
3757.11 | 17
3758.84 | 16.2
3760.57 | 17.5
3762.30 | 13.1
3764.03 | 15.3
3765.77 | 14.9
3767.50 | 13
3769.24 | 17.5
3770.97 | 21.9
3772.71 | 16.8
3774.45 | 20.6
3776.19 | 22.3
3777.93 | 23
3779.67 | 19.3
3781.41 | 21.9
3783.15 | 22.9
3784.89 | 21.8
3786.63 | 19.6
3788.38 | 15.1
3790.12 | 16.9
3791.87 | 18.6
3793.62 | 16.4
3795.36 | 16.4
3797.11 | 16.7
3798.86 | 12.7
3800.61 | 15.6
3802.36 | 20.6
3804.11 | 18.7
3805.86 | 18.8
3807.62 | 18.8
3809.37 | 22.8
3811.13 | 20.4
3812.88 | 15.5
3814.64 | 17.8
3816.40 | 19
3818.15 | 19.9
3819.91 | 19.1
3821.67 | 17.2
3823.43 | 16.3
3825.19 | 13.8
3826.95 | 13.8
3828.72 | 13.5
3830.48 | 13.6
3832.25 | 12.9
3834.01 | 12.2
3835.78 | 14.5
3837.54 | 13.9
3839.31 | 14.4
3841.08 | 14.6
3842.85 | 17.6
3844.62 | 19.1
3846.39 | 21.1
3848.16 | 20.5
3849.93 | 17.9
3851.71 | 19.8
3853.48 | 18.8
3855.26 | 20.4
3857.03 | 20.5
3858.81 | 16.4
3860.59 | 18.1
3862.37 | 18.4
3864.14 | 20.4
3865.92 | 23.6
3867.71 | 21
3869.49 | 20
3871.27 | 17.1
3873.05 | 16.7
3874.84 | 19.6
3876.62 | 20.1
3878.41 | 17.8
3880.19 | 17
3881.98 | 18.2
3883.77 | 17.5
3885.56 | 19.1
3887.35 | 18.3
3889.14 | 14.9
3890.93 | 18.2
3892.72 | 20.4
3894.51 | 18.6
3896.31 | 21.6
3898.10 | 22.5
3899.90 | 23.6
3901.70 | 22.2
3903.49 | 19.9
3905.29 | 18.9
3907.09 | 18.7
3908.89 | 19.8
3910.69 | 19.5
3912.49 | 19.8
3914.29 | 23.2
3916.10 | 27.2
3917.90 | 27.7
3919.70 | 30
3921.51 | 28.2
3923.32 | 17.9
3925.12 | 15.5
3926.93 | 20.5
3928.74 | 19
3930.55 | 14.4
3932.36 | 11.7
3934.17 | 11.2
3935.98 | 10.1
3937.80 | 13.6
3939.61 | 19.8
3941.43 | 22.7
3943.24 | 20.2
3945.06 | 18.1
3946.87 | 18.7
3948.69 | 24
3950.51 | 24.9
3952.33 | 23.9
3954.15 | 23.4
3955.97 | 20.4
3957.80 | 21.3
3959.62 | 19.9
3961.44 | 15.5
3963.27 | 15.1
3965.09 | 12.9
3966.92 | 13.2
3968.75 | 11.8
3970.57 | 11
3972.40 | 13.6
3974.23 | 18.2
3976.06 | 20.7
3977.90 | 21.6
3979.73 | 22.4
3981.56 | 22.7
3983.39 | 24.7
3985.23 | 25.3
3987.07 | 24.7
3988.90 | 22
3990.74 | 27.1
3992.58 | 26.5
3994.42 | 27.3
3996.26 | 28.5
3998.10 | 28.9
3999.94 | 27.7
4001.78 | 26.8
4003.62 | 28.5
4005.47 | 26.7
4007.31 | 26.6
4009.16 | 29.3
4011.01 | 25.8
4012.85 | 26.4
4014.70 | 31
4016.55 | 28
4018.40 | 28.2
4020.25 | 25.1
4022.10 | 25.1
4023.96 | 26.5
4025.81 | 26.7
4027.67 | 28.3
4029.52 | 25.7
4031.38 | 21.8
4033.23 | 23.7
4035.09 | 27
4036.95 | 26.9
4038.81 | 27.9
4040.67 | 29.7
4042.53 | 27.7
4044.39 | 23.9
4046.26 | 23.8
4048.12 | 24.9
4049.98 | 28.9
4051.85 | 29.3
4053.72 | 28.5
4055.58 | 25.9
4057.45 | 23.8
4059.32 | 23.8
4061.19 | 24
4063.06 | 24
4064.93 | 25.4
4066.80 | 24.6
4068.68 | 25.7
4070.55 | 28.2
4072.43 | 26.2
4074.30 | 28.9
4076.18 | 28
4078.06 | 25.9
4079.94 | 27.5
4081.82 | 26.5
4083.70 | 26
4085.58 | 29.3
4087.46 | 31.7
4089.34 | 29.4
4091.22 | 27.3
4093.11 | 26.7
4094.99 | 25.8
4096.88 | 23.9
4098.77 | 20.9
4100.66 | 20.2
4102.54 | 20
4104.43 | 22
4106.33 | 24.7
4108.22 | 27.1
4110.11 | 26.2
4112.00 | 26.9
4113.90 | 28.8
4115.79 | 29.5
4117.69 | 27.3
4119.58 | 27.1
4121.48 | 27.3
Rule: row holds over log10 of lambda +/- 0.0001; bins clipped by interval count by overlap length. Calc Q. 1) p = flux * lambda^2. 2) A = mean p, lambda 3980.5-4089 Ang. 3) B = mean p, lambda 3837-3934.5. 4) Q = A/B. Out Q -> 1.48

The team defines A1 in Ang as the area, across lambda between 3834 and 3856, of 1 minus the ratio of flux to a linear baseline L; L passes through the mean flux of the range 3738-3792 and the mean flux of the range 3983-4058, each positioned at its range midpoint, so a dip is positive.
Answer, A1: 2.93 Ang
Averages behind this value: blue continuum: 17.2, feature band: 17.5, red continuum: 26.6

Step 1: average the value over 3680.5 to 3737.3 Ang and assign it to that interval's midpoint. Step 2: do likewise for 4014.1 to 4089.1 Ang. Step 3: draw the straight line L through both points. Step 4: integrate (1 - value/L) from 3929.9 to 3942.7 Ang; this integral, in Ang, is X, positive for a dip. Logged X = 4.78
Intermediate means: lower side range 18.4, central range 15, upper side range 26.6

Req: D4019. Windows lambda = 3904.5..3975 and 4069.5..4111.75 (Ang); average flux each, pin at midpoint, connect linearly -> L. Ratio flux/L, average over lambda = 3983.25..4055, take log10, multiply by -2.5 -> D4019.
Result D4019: -0.18 mag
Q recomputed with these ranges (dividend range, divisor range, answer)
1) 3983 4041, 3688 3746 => 1.71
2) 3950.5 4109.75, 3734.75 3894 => 1.58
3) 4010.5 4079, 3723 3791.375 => 1.69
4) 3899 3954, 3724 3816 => 1.22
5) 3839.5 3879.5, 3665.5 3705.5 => 1.25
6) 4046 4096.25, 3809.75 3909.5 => 1.63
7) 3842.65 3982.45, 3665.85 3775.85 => 1.23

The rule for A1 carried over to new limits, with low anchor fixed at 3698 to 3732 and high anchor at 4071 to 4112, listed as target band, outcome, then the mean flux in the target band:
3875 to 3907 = 4.9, 19.3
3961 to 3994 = 6.3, 19.6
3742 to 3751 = 3.1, 13.5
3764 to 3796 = 3.6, 18.7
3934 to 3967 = 7.1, 18.7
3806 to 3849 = 9.9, 16.8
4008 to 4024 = -1.6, 27.3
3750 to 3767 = 4.0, 16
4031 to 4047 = -0.5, 26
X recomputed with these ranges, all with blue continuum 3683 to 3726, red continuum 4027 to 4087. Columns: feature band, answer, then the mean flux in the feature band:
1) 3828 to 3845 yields 5.26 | 14.5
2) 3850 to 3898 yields 6.38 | 19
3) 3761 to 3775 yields 2.00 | 16.6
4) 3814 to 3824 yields 1.11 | 18.3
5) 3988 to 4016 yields -2.55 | 27.3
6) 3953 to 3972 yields 5.98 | 16.5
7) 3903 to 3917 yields 1.15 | 20.9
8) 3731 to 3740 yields 1.64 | 15.2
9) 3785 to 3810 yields 2.84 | 17.8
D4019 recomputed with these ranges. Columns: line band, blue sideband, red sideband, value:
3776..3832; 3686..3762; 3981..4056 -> 0.11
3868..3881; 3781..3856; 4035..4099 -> 0.06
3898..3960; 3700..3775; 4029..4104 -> 0.11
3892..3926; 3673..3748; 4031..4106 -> 0.02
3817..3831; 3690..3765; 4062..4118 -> 0.23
